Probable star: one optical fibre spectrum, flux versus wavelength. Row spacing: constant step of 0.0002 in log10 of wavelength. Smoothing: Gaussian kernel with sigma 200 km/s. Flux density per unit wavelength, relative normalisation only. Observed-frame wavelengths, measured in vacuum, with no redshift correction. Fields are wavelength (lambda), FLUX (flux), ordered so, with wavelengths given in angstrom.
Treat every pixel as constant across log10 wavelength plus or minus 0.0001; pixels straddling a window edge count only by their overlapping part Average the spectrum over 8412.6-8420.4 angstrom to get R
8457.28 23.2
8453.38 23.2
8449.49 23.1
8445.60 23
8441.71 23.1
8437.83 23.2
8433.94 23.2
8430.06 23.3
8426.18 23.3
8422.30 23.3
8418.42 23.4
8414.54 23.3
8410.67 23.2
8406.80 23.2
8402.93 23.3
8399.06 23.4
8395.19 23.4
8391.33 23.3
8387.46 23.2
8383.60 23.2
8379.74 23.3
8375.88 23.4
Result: 23.3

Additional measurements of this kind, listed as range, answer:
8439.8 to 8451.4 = 23.1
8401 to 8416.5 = 23.3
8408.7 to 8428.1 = 23.3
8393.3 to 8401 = 23.4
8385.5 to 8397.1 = 23.3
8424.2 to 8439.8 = 23.3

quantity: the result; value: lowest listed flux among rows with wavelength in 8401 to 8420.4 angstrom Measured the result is 23.2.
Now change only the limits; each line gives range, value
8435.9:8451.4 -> 23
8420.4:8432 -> 23.3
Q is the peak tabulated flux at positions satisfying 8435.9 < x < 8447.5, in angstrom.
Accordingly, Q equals 23.2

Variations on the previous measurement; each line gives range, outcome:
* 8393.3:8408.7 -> 23.4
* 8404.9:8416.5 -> 23.3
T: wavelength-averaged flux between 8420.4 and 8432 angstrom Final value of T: 23.3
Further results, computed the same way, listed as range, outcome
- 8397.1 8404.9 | 23.3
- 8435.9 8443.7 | 23.2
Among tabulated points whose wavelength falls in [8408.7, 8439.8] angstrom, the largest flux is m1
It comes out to 23.4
